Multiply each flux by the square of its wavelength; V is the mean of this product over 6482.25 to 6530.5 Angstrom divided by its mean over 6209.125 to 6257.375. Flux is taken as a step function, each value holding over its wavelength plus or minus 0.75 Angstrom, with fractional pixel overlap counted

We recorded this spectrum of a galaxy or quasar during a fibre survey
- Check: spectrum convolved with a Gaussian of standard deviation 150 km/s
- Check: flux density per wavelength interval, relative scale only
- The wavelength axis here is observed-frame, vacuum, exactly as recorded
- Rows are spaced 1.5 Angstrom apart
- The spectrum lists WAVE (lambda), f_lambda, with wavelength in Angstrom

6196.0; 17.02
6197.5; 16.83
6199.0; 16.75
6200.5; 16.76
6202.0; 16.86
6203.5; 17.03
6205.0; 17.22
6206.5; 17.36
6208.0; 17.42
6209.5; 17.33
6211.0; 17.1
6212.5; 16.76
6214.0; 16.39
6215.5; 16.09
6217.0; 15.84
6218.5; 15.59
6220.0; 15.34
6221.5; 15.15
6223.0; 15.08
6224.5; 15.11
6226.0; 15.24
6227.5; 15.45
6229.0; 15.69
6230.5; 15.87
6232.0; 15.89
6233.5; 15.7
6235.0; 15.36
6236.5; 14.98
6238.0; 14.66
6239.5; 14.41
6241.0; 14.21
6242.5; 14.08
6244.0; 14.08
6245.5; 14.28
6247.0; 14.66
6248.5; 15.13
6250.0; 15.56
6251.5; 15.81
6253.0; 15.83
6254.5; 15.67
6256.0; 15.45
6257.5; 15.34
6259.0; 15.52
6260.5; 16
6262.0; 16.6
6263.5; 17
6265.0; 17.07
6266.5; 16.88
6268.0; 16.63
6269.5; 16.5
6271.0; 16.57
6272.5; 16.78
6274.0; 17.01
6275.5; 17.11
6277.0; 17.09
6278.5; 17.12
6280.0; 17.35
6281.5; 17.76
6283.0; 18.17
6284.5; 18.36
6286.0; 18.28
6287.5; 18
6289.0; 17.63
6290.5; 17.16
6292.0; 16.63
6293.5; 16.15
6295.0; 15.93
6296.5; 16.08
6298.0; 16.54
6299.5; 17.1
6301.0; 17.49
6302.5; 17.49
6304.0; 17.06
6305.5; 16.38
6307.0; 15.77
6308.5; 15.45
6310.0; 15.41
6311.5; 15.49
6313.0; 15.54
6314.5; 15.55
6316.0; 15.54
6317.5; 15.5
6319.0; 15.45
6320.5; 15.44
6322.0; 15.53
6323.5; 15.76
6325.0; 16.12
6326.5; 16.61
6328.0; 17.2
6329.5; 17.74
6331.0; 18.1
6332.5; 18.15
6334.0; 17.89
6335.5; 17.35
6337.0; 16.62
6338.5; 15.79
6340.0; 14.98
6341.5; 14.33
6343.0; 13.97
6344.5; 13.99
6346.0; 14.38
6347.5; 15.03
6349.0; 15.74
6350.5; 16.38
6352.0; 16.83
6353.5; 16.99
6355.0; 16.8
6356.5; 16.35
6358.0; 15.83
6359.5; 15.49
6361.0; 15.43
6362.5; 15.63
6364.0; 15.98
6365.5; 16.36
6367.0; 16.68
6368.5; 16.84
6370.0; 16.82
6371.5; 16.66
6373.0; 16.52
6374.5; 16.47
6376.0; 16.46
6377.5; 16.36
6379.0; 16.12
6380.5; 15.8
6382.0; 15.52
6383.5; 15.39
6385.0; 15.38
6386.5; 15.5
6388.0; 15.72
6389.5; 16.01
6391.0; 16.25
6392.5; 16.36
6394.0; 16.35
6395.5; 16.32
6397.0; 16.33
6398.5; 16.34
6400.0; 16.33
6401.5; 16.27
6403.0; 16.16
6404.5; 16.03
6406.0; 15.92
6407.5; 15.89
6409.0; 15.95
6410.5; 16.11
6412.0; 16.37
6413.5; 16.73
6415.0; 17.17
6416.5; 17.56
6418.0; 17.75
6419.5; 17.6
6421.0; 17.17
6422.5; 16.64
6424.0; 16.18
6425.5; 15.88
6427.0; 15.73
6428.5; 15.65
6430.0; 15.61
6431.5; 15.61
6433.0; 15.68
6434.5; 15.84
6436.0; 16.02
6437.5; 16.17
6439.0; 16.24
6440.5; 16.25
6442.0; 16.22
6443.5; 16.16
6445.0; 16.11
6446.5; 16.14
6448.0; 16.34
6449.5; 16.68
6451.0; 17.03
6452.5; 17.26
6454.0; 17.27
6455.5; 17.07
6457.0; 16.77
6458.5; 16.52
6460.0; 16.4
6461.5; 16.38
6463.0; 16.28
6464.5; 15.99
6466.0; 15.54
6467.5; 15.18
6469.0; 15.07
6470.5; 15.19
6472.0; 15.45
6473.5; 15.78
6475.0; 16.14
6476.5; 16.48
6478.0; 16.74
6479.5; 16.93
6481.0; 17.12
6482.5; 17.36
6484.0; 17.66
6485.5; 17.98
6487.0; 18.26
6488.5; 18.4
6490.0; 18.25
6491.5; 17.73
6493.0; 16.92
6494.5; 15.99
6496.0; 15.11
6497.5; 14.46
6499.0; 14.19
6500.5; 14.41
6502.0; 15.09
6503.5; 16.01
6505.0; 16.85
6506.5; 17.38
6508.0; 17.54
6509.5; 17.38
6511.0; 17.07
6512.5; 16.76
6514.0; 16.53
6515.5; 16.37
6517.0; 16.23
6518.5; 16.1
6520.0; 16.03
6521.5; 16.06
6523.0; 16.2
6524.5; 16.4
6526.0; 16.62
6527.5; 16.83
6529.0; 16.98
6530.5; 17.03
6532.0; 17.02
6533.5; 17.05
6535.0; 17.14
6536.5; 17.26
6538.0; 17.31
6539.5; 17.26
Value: 1.17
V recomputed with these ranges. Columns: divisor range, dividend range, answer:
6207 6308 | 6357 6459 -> 1.05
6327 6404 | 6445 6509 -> 1.05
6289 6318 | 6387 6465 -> 1.05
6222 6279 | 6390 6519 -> 1.11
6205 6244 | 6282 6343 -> 1.08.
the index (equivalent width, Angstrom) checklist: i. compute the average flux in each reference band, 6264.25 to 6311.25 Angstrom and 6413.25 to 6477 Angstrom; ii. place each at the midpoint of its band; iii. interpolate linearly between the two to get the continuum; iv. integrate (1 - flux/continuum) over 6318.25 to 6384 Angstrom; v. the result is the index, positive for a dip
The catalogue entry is 2.1 Angstrom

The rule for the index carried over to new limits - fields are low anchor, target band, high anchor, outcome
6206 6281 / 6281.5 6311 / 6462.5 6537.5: -1.6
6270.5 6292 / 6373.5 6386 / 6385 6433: 0.5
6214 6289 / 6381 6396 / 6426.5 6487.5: 0.3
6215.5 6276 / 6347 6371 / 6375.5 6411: -0.4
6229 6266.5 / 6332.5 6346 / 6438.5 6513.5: 0.1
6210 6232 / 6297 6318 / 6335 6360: -0.6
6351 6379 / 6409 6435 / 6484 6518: 0.1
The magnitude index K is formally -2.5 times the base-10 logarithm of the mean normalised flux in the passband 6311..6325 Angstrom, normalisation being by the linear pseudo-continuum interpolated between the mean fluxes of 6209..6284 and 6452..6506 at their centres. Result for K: 0.03 mag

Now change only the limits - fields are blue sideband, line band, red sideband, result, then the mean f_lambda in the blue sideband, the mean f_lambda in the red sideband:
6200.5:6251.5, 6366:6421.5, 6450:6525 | -0.01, 15.7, 16.5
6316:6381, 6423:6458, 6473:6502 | 0.01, 16.1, 16.6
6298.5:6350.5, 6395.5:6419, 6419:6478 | -0.02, 16.1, 16.2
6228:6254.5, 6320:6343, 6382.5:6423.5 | -0.04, 15.1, 16.3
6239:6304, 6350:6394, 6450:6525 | 0.02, 16.4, 16.5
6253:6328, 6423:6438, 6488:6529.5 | 0.04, 16.5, 16.4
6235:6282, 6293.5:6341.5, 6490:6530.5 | -0.02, 15.9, 16.3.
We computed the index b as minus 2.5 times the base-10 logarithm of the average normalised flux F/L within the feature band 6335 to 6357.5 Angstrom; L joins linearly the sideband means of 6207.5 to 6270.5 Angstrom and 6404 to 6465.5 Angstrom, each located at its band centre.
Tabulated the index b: 0.03 mag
